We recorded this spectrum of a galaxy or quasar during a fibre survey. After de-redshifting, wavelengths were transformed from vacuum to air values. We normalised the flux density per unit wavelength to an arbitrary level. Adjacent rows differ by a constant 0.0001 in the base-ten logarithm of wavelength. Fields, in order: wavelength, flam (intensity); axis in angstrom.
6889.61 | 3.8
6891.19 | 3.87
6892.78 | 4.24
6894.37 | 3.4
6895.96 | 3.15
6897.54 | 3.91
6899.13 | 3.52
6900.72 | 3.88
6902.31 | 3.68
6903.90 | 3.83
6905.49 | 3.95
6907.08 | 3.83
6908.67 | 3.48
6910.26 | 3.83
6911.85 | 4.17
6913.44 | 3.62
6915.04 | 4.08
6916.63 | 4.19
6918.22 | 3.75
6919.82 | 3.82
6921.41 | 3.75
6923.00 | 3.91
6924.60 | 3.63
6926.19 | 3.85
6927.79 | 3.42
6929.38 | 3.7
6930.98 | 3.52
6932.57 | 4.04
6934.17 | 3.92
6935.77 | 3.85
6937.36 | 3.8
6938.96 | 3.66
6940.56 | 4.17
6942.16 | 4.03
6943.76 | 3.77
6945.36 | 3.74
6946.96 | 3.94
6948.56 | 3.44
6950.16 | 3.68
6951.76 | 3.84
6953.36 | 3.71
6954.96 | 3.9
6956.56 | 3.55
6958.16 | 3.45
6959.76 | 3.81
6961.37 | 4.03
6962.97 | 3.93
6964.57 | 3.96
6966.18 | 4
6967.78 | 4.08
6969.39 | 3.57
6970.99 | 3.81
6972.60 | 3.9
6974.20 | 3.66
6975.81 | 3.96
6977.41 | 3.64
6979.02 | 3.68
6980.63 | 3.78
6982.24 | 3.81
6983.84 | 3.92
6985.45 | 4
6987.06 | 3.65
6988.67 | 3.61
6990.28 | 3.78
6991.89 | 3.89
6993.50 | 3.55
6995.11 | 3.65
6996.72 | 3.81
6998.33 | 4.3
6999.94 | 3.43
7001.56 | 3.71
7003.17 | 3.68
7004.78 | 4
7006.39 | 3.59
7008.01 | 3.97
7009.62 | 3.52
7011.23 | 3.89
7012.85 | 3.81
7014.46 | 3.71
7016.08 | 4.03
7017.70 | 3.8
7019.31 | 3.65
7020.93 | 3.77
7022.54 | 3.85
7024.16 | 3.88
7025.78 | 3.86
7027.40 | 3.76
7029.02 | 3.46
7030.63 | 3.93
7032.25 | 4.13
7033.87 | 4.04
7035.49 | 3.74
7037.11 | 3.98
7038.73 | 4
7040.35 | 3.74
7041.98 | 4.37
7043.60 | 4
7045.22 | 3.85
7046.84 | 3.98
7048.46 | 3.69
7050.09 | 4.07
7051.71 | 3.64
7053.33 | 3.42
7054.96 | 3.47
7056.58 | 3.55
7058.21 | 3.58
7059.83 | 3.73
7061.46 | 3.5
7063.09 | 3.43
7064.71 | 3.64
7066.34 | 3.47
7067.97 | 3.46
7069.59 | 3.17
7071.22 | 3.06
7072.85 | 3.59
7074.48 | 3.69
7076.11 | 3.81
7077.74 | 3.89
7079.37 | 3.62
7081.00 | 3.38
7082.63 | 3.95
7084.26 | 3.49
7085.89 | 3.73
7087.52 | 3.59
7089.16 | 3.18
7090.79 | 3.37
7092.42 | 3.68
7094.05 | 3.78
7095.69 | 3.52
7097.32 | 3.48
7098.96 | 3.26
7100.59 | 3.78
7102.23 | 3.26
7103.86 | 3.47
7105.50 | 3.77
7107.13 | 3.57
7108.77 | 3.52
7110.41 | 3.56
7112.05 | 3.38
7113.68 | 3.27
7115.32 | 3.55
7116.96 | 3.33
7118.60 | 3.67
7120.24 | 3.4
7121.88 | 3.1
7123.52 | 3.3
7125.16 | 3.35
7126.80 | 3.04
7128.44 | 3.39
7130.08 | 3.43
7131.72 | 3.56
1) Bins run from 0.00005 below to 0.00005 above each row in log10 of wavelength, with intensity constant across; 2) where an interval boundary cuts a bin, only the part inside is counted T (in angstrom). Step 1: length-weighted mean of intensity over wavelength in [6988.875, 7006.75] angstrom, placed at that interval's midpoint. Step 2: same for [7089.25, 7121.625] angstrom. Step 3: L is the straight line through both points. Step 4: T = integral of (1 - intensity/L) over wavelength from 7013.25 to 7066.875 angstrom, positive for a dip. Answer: -1.8 angstrom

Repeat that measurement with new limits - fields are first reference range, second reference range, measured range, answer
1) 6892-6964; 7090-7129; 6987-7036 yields -2.2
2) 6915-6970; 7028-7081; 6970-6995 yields 0.0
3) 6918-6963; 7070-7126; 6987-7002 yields -0.2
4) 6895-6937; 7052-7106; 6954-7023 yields -2.3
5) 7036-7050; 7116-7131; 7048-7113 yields 1.9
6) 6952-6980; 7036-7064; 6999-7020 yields 0.1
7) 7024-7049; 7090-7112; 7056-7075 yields 1.3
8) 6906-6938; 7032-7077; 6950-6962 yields 0.1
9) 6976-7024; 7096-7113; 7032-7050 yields -1.4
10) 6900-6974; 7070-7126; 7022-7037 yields -0.9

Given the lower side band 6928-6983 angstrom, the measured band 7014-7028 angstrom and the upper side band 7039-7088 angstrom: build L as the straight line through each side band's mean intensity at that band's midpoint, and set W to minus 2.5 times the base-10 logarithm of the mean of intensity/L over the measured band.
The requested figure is -0.029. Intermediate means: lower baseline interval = 3.8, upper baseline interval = 3.66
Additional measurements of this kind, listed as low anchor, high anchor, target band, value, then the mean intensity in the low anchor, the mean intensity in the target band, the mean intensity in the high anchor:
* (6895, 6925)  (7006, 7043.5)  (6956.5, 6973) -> 0.00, 3.79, 3.84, 3.85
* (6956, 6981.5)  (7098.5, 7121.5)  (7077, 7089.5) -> -0.02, 3.8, 3.62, 3.48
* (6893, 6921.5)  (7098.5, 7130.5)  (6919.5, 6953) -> -0.02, 3.78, 3.78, 3.42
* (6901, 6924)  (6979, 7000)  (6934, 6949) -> 0.00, 3.85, 3.84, 3.79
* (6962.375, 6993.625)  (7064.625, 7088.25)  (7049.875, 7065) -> 0.01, 3.81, 3.58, 3.57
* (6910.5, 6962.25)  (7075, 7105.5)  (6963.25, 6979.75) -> -0.02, 3.8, 3.83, 3.58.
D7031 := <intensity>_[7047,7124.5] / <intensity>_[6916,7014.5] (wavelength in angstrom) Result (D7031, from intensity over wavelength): 0.93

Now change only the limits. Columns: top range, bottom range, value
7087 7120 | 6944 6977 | 0.92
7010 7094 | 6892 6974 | 0.98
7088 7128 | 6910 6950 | 0.90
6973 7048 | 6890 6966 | 1.01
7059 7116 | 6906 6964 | 0.93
